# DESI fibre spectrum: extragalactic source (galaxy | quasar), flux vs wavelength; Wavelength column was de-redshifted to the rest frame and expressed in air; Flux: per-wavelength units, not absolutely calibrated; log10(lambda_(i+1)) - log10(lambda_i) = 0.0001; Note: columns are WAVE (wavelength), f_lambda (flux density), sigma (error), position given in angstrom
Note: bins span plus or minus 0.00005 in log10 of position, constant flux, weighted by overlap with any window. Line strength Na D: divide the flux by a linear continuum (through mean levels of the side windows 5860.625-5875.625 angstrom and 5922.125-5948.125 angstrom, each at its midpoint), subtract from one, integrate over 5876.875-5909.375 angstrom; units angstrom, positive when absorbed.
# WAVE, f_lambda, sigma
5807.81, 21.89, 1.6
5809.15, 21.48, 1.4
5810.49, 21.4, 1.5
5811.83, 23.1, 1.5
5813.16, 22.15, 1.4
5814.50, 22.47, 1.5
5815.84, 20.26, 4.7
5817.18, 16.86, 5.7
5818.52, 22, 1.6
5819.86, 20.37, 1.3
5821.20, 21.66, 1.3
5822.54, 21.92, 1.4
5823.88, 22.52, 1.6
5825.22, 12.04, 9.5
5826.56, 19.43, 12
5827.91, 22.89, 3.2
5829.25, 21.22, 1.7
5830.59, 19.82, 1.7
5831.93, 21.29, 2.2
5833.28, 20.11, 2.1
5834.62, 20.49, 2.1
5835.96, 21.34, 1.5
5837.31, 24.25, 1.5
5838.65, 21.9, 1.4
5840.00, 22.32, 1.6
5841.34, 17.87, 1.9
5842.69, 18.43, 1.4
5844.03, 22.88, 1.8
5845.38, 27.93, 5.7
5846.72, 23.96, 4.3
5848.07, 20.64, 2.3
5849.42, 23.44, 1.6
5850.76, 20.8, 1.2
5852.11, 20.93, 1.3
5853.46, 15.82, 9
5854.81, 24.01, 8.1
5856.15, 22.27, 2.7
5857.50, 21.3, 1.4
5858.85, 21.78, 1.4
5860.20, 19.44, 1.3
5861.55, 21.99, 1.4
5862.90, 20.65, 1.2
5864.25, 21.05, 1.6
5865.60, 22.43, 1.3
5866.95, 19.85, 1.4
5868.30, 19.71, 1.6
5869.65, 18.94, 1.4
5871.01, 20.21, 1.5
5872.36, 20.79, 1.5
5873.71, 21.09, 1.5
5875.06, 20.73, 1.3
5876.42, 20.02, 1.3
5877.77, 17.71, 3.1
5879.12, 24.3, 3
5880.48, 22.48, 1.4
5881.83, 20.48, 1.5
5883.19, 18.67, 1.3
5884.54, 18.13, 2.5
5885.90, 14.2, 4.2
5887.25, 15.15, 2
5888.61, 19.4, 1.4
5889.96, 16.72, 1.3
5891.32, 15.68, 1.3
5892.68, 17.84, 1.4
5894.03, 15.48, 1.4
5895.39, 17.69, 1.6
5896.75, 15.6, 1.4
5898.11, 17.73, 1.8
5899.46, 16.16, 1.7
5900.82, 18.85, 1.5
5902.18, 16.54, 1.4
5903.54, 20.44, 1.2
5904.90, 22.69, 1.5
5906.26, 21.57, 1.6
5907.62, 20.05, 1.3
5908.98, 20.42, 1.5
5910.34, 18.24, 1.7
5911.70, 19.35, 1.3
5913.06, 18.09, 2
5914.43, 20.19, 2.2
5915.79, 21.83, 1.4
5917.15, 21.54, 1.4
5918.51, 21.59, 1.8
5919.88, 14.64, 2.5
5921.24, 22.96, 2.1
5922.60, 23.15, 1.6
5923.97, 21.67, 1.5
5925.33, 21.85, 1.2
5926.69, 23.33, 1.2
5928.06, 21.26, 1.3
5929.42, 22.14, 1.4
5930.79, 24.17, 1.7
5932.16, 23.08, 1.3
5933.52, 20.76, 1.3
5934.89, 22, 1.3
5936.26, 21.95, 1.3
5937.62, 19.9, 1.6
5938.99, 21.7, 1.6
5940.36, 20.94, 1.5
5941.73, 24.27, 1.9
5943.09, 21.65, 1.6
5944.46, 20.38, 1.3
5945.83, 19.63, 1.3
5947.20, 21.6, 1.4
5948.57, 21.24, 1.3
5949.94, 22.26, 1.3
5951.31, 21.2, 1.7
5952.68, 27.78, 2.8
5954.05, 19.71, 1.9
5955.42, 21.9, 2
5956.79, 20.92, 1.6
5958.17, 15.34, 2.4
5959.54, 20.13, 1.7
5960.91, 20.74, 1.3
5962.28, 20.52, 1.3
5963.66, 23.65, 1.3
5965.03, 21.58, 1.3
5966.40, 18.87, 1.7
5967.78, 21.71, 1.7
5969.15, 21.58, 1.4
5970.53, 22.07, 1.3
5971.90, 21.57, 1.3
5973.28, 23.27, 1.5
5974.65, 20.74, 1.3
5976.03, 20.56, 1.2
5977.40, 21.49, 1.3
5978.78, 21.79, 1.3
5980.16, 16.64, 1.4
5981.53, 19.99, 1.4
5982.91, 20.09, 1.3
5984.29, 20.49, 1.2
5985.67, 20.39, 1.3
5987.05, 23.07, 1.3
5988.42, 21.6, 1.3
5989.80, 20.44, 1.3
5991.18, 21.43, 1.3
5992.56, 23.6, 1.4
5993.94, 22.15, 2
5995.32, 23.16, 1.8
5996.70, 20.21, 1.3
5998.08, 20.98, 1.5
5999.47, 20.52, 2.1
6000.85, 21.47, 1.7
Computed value 4.0 angstrom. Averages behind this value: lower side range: 20.7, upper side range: 21.8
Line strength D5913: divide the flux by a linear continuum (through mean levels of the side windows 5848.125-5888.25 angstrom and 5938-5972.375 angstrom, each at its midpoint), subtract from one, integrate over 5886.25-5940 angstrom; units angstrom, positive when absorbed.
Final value 2.6 angstrom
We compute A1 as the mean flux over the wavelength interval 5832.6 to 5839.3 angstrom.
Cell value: 21.6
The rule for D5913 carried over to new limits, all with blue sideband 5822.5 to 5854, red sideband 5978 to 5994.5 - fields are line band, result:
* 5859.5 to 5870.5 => 0.3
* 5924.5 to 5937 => -0.8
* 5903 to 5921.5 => 0.7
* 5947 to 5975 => -0.5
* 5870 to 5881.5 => 0.1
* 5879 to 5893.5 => 1.9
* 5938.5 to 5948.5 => -0.2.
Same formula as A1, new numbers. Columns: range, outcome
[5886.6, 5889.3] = 17.3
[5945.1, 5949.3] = 20.8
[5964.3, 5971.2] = 21.2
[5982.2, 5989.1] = 21.1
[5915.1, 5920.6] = 19.9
